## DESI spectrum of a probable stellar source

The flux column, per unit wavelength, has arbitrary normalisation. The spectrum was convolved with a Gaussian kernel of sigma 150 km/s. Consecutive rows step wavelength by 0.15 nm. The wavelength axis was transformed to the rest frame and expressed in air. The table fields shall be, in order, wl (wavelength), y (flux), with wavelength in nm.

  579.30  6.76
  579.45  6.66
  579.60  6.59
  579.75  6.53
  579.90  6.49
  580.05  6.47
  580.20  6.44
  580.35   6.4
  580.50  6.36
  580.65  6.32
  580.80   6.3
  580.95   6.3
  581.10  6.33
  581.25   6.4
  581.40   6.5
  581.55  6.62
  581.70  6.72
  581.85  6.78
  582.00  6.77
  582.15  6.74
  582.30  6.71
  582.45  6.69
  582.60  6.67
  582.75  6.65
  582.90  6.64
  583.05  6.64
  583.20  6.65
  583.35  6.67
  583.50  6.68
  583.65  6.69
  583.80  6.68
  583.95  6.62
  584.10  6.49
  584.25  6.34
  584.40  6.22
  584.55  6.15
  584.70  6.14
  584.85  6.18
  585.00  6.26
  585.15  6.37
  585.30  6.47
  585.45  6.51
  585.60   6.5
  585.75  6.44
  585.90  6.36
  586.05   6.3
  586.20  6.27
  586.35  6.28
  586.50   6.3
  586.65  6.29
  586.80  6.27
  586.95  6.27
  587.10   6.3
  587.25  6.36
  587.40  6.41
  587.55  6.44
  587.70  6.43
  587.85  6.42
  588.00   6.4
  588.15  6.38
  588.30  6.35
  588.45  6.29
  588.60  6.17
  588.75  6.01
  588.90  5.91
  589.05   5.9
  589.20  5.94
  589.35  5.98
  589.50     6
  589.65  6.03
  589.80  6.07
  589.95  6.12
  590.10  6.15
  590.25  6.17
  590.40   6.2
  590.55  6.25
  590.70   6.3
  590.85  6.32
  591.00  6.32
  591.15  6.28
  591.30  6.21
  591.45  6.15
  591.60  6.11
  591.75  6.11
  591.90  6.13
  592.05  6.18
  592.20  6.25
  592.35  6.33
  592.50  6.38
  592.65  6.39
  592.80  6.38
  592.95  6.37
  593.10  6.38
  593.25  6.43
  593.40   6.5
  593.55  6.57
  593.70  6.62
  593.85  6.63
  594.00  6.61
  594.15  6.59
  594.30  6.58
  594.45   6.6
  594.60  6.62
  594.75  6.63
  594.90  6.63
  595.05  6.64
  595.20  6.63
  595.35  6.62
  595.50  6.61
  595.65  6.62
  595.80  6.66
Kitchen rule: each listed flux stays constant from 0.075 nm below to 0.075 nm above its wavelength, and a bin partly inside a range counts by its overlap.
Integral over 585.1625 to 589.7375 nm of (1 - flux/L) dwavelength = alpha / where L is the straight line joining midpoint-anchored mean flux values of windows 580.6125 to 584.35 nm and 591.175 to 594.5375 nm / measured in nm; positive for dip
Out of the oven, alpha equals 0.16 nm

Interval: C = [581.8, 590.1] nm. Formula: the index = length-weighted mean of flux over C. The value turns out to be 6.37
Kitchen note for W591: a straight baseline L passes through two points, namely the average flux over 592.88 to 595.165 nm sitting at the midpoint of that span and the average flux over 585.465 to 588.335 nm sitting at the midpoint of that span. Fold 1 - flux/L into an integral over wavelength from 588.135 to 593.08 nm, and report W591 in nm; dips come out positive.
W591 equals 0.21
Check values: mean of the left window 6.36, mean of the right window 6.56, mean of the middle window 6.19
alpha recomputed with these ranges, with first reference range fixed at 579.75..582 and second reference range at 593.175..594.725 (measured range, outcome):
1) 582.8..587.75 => 0.07 nm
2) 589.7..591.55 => 0.10 nm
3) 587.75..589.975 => 0.14 nm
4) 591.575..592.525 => 0.05 nm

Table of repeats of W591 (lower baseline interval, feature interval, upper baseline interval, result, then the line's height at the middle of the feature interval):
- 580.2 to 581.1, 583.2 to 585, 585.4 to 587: -0.028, 6.34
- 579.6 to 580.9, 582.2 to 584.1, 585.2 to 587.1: -0.081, 6.39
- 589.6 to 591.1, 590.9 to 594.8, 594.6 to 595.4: 0.021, 6.43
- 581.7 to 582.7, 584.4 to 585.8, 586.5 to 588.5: 0.041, 6.52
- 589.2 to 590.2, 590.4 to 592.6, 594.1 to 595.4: 0.005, 6.25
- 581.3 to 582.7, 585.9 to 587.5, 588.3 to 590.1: -0.009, 6.27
